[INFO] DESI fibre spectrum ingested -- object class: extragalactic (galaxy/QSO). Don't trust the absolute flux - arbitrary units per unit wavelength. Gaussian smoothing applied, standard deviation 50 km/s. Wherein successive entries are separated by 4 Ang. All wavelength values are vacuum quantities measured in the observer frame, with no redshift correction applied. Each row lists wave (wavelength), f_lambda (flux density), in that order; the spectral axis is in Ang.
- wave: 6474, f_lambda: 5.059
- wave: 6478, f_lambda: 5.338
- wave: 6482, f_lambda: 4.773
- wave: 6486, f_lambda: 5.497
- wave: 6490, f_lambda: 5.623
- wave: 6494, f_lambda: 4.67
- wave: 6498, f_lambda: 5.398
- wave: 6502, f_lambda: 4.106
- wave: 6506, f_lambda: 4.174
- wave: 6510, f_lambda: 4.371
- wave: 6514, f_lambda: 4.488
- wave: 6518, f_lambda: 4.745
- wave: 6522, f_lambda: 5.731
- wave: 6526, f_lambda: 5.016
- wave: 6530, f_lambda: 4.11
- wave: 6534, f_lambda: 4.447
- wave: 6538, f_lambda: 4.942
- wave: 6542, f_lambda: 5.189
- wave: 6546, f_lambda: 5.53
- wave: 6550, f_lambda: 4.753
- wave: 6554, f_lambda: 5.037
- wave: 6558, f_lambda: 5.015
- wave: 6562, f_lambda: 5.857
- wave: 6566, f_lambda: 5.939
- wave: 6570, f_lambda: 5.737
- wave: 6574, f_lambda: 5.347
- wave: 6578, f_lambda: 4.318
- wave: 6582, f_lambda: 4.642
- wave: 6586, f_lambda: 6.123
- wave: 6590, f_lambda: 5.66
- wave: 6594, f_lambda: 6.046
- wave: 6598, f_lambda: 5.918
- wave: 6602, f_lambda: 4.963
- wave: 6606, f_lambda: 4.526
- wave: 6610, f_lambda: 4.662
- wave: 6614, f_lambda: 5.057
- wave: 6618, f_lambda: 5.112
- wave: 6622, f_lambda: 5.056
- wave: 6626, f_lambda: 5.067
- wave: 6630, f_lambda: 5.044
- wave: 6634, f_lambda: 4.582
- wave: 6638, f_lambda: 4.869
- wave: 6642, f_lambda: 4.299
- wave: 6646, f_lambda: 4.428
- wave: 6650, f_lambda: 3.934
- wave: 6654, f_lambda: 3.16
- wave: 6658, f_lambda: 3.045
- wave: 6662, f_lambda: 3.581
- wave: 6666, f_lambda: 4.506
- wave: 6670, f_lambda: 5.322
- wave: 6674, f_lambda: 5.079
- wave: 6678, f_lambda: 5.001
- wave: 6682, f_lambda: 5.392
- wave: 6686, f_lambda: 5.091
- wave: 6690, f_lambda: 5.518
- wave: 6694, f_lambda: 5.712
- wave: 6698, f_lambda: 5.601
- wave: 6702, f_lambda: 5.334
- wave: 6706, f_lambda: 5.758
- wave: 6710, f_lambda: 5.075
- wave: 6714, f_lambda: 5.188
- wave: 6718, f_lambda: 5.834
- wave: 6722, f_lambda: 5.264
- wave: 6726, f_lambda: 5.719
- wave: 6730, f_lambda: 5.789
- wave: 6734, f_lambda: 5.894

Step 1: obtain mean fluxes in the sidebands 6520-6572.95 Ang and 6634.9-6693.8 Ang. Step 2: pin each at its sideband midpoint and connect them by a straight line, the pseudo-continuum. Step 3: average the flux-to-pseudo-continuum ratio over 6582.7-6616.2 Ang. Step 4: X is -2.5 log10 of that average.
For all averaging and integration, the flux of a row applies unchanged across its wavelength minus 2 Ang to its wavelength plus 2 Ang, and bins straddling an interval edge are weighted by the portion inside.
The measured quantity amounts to -0.09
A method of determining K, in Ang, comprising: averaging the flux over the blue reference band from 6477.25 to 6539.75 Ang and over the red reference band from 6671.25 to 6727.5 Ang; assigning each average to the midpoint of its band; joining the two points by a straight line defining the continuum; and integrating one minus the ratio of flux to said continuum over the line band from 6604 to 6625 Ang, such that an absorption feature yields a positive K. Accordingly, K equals 1.0 Ang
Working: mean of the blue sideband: 4.83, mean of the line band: 4.89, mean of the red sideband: 5.39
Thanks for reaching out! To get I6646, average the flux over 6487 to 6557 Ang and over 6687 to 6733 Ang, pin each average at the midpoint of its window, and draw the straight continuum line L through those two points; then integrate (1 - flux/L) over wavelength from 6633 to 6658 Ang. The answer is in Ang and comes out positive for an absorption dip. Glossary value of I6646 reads 5.61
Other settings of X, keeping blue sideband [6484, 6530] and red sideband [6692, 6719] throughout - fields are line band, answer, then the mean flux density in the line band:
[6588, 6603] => -0.111 mag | 5.69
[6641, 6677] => 0.269 mag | 4.17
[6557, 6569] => -0.127 mag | 5.66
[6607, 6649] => 0.098 mag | 4.79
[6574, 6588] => 0.004 mag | 5.07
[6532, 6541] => 0.046 mag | 4.75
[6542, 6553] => -0.033 mag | 5.14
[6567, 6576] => -0.107 mag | 5.59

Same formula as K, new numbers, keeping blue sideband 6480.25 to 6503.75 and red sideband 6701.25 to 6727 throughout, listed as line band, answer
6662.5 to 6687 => 1.83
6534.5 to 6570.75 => -1.00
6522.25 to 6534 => 0.86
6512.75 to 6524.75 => 0.13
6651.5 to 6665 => 4.96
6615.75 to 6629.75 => 0.53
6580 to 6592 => -0.63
